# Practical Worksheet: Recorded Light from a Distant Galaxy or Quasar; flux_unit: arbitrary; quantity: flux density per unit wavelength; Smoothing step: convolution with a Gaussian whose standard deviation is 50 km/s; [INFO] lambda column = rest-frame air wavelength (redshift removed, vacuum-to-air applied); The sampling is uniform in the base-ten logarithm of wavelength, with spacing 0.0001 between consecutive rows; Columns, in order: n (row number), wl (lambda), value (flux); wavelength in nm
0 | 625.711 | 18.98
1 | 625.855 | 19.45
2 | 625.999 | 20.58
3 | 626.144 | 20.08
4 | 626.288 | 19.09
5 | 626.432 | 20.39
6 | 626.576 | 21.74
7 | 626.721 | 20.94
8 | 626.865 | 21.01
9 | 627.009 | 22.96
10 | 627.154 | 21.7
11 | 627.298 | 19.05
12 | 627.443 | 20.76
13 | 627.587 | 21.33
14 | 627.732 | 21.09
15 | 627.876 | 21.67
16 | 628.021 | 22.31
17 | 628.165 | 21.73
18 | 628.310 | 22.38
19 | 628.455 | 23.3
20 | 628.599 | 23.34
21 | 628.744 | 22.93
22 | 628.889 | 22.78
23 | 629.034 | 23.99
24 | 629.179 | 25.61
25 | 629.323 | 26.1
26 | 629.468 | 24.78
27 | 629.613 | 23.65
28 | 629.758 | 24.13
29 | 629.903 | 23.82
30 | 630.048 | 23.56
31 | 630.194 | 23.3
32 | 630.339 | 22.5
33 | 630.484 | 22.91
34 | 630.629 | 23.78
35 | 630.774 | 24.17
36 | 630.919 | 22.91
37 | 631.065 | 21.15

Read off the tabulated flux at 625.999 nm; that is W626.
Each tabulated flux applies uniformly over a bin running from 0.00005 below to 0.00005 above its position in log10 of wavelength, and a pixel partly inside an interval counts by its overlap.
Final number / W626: 20.58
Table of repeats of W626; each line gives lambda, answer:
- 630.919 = 22.91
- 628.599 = 23.34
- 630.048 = 23.56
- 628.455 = 23.3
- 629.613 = 23.65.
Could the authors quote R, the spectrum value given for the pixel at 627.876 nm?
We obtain 21.67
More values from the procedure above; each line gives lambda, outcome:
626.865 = 21.01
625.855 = 19.45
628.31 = 22.38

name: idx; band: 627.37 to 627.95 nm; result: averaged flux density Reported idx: 21.2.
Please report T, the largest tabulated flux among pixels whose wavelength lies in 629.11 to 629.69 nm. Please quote 26.1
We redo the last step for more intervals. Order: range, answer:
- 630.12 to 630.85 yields 24.17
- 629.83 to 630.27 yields 23.82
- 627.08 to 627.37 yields 21.7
